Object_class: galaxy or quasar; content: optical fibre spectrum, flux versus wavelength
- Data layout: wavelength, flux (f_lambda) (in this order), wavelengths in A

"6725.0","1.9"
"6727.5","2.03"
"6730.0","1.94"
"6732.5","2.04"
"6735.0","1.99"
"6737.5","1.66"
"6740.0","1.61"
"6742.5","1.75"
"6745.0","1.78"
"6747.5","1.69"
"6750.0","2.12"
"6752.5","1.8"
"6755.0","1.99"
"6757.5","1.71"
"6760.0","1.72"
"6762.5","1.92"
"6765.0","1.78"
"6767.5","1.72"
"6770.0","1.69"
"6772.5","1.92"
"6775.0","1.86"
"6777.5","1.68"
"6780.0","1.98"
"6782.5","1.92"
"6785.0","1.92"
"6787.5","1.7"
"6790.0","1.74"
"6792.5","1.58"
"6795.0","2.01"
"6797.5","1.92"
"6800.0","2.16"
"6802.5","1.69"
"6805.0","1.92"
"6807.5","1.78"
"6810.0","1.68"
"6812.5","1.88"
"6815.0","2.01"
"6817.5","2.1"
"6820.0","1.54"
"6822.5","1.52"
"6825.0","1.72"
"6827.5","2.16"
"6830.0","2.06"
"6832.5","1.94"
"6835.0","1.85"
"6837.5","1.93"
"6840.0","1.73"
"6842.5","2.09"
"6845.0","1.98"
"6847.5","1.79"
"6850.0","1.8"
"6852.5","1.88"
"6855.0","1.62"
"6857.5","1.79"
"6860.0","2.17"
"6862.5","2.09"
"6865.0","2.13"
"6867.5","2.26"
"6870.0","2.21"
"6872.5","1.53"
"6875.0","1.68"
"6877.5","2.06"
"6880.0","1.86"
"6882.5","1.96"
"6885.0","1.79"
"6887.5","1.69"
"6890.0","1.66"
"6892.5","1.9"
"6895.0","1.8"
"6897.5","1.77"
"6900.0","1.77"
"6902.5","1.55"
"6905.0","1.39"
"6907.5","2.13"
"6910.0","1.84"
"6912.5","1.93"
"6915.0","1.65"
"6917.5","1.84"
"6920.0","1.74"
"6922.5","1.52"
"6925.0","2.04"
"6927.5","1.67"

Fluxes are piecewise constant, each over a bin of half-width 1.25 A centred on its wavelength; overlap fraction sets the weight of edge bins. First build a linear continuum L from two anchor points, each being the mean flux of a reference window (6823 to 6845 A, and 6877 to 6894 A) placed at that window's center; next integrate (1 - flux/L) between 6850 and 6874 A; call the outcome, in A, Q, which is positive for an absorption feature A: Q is -1.0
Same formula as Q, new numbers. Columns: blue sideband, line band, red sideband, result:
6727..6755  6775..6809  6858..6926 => 0.2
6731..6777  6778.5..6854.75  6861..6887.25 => 1.0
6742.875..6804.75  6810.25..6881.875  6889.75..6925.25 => -4.3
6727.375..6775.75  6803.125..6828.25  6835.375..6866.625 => 0.9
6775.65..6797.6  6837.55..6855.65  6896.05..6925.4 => -0.6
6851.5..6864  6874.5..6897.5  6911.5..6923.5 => 0.1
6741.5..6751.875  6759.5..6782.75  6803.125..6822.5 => 0.1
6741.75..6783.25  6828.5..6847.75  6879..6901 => -1.3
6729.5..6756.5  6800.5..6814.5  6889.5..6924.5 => -0.1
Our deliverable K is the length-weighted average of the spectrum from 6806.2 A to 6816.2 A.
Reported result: 1.84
